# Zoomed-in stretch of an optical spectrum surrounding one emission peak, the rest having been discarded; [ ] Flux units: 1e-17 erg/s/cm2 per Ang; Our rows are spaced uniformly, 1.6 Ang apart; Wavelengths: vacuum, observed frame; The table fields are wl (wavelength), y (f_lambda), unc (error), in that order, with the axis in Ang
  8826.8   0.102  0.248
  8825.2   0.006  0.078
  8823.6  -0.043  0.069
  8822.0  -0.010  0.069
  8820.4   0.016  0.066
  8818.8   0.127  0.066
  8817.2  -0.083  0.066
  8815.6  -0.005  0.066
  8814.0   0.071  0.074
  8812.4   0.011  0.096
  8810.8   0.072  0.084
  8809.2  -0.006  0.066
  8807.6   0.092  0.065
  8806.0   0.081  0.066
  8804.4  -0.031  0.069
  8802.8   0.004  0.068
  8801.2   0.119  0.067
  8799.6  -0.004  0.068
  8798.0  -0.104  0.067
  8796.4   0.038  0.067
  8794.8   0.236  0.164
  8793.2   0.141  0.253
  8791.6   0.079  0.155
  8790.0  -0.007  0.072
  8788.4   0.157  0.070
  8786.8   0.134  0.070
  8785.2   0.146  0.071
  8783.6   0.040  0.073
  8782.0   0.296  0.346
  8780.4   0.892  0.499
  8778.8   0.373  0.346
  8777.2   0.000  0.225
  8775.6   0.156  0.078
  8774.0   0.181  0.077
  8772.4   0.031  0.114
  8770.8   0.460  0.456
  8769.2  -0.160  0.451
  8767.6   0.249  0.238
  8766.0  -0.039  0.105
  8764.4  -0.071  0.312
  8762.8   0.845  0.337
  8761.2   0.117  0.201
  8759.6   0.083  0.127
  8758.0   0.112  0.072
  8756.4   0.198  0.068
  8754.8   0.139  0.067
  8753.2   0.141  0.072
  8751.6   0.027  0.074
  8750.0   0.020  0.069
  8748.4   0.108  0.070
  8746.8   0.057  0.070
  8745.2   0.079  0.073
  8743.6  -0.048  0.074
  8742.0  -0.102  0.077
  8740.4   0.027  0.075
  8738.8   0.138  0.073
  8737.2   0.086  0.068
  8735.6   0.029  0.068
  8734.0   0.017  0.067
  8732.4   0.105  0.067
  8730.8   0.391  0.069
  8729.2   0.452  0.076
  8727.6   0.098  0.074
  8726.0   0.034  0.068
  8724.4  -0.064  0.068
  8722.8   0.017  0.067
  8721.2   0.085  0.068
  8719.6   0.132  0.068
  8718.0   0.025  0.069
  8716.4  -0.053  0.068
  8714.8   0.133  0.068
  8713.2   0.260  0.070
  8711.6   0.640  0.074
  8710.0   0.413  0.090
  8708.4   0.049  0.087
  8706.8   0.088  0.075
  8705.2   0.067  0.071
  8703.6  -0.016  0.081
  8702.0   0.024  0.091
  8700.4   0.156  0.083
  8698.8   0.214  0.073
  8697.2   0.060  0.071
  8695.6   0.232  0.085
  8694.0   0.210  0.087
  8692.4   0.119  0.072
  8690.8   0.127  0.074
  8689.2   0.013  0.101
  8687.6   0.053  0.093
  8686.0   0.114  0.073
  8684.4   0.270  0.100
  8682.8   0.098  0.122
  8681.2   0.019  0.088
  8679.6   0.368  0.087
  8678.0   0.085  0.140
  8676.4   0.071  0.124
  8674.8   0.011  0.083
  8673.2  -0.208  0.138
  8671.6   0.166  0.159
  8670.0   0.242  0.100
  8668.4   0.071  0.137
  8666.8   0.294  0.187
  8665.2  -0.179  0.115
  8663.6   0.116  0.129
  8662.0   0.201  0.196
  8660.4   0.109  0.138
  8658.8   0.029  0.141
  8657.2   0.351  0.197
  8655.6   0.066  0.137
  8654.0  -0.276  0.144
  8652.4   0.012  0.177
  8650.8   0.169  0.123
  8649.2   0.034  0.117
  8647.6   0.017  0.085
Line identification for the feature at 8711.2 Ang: [S II] 6716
